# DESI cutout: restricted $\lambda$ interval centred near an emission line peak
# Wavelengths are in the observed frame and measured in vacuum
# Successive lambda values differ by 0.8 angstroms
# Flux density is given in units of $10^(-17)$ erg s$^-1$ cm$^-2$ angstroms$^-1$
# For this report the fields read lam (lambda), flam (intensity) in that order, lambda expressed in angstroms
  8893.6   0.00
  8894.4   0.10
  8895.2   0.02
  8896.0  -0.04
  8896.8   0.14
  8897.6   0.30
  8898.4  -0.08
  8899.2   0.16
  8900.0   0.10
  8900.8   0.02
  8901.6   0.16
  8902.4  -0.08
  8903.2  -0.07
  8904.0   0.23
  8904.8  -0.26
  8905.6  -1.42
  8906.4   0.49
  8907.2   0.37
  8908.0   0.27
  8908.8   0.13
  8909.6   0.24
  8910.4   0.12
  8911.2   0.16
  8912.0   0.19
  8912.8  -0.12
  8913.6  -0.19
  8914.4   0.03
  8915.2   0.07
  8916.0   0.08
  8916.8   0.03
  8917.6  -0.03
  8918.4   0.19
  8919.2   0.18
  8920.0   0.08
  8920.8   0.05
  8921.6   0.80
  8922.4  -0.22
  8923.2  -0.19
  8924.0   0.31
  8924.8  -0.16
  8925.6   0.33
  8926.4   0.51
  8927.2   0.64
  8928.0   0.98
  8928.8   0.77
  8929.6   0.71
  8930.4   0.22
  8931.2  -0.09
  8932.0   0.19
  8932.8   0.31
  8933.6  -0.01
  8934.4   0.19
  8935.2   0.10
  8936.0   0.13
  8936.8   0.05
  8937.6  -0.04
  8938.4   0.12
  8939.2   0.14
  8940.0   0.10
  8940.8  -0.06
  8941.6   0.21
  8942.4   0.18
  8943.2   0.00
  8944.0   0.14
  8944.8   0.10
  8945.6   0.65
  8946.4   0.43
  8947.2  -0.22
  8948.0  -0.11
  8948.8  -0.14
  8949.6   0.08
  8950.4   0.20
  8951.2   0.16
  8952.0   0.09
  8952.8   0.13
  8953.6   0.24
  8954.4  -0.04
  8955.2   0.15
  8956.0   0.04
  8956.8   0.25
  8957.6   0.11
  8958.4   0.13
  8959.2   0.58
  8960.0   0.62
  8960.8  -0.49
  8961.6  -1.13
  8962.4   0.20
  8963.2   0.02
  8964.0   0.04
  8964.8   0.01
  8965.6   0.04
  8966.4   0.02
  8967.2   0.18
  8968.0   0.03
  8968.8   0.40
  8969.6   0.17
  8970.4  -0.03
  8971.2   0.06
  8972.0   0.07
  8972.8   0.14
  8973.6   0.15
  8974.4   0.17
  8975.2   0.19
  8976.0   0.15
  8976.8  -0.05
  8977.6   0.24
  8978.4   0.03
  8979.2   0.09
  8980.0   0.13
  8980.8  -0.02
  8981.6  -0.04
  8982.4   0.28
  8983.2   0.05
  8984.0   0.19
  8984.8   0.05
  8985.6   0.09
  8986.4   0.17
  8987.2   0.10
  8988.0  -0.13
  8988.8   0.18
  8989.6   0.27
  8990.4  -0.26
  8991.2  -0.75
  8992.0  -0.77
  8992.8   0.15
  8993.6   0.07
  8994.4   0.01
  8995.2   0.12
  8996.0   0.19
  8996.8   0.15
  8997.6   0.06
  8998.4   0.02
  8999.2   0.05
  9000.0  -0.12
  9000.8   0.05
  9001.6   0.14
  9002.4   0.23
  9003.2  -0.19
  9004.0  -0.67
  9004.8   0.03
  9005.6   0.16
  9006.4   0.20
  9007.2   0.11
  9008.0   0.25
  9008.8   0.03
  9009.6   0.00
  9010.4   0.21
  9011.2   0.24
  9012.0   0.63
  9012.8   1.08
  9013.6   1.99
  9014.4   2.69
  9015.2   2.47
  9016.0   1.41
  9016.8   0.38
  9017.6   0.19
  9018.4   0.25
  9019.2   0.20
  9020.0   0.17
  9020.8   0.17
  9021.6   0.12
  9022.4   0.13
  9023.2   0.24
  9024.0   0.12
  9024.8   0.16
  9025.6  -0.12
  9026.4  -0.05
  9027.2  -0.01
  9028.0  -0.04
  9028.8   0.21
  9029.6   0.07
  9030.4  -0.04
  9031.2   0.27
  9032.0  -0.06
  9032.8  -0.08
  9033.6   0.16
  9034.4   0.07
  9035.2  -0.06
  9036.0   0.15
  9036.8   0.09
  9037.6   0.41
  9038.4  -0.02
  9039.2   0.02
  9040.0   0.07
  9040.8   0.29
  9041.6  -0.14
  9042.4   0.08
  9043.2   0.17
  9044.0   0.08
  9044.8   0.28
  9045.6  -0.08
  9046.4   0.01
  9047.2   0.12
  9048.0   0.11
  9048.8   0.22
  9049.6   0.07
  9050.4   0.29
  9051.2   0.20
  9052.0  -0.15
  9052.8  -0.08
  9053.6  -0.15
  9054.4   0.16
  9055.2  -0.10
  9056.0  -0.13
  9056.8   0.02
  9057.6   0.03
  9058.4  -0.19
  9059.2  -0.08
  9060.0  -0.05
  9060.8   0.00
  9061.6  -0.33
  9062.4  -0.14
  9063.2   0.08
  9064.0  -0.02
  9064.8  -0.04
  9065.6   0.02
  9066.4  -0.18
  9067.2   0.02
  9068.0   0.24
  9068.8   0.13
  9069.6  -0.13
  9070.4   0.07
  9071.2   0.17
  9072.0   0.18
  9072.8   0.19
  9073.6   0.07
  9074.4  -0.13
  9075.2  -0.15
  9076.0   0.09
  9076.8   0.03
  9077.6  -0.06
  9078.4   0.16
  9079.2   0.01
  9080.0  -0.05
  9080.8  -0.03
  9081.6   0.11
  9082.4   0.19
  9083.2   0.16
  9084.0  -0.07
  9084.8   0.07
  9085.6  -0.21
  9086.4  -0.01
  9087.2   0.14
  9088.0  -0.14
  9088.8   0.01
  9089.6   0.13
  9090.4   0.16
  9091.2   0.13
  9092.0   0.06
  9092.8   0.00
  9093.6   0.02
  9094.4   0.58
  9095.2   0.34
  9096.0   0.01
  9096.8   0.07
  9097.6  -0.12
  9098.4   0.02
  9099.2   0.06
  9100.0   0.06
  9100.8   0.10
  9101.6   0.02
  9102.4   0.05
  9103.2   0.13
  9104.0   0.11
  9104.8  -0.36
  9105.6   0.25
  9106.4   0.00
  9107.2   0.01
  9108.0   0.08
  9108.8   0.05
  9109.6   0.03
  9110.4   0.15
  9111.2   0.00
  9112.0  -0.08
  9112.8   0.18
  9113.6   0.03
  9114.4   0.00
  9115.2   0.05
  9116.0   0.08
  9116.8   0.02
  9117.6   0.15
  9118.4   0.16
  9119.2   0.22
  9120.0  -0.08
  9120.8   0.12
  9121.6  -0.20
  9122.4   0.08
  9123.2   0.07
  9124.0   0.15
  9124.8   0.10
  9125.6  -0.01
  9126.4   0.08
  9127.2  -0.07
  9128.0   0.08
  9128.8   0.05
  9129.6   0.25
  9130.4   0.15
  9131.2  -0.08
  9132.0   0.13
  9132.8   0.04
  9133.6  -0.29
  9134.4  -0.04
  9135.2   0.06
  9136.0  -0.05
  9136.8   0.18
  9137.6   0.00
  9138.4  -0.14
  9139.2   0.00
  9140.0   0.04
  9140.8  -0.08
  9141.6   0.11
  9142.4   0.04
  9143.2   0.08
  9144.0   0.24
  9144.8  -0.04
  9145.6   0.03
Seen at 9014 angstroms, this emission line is [O III] 5007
